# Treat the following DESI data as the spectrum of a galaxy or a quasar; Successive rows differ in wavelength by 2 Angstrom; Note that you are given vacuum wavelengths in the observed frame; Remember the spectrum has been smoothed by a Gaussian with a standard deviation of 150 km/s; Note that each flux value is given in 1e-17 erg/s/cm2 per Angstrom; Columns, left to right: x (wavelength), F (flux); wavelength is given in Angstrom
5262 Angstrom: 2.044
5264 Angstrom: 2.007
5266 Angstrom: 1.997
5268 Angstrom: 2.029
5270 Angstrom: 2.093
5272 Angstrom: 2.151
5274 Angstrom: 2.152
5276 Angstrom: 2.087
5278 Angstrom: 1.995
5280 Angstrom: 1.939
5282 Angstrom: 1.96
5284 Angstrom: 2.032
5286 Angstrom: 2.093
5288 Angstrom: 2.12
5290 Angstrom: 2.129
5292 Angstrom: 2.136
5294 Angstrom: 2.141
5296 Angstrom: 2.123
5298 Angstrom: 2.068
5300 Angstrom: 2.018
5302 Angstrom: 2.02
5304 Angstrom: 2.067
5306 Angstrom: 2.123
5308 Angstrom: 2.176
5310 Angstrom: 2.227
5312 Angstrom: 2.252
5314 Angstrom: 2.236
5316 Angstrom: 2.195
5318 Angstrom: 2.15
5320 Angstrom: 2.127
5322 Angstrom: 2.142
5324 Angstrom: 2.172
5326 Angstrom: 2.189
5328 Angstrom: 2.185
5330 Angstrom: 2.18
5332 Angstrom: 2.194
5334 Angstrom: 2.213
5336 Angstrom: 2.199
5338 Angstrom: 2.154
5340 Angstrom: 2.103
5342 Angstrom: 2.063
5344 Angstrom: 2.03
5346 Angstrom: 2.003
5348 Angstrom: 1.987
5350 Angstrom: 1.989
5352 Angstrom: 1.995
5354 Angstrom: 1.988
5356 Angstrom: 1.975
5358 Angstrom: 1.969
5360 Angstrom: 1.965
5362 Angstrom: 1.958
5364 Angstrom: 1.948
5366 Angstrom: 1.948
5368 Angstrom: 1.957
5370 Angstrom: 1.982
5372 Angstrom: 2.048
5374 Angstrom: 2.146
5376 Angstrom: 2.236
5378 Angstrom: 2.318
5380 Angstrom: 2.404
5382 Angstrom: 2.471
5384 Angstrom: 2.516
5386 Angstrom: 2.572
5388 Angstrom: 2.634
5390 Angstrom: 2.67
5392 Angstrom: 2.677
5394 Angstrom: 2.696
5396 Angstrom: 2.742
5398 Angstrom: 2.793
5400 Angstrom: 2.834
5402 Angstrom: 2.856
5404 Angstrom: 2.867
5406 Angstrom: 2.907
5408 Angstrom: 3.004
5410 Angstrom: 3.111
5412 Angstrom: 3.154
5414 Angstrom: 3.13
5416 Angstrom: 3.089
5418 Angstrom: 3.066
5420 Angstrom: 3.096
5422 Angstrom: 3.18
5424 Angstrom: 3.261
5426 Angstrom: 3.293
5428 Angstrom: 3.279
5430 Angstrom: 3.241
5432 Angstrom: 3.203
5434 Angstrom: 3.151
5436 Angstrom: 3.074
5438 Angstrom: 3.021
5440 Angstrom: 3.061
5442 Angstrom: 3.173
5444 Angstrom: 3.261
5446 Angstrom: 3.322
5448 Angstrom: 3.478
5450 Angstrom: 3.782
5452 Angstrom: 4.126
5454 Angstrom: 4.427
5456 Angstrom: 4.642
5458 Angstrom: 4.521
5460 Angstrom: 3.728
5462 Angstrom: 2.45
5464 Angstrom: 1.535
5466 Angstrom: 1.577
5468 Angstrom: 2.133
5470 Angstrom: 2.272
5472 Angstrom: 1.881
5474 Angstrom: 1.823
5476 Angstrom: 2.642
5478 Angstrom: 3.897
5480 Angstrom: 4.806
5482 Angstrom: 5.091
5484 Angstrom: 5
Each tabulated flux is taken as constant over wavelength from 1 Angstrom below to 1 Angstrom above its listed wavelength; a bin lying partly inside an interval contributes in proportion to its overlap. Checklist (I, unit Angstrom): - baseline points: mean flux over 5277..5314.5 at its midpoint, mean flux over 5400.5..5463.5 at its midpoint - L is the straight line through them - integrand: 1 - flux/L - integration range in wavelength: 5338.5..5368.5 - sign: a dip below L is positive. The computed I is 7.0 Angstrom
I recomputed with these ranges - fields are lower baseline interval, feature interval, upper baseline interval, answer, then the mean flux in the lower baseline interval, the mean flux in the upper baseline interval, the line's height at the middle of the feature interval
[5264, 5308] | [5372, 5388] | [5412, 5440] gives 2.4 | 2.07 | 3.16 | 2.8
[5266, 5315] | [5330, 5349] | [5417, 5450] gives 2.8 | 2.1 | 3.22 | 2.48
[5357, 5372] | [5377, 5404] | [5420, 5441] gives -2.2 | 1.97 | 3.17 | 2.44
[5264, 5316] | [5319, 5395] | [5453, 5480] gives 7.5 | 2.09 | 2.96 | 2.42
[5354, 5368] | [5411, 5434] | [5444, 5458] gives 1.0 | 1.96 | 3.95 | 3.32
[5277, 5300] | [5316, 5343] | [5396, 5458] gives 2.9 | 2.06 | 3.27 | 2.42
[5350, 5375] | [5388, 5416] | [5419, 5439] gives -1.9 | 1.99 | 3.18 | 2.7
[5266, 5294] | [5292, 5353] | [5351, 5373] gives -3.1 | 2.07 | 1.98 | 2.02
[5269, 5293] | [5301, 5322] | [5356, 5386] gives -0.6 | 2.07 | 2.14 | 2.1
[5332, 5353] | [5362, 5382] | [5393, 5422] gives 2.9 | 2.08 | 2.96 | 2.48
